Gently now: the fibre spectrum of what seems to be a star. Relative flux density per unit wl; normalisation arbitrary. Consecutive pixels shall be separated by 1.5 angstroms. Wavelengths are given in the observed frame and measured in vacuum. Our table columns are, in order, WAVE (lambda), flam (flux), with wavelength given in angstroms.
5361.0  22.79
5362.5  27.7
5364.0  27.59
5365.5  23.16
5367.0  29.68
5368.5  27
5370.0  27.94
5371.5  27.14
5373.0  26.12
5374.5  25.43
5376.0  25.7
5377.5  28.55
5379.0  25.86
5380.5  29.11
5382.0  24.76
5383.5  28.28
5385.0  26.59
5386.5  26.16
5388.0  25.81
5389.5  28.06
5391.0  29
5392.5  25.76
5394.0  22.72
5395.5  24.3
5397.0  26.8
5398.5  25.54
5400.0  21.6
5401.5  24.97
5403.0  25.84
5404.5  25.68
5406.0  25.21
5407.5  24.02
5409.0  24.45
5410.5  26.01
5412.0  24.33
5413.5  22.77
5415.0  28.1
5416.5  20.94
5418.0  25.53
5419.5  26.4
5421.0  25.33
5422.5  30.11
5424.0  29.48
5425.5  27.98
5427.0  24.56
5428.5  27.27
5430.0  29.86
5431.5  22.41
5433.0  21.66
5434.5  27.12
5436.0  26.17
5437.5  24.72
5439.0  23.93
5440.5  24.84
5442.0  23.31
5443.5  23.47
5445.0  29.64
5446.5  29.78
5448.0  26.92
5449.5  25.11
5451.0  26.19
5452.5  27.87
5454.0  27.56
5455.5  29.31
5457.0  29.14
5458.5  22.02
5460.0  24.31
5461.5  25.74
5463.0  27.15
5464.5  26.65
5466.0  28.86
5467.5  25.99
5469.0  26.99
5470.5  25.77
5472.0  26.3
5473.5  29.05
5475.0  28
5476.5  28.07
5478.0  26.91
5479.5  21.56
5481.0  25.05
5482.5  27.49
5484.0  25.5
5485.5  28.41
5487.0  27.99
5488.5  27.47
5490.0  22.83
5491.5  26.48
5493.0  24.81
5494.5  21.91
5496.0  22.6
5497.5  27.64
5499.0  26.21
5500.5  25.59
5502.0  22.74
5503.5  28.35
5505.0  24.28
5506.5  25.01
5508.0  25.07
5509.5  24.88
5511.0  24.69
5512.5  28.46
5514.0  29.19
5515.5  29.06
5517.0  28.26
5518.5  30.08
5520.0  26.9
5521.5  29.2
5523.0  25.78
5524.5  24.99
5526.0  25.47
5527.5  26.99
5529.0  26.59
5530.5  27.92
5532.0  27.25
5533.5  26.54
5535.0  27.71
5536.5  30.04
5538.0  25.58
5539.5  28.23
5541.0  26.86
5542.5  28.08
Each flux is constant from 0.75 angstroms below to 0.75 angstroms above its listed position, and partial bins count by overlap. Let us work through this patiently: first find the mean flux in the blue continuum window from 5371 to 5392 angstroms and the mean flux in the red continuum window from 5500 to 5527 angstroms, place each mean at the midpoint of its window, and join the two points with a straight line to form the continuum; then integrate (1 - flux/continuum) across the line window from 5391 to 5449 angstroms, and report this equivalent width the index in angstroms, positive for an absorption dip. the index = 2.67 angstroms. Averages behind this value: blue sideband 26.9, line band 25.6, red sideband 26.6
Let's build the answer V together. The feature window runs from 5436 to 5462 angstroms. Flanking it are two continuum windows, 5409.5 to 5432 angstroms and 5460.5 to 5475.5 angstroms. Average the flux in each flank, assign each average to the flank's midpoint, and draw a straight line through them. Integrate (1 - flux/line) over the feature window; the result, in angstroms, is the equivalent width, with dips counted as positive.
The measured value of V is 0.5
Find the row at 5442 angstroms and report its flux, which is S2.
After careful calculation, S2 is 23.31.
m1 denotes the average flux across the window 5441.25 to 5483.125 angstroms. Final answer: 26.6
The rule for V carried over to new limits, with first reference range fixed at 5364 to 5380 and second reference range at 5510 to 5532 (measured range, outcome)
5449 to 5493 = 1.0 angstroms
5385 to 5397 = 0.3 angstroms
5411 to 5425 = 0.5 angstroms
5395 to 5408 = 0.9 angstroms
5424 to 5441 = 0.8 angstroms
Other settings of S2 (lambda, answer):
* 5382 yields 24.76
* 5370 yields 27.94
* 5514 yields 29.19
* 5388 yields 25.81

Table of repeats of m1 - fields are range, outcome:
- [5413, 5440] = 25.8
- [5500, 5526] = 26.6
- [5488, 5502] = 24.9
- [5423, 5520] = 26.3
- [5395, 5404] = 24.9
